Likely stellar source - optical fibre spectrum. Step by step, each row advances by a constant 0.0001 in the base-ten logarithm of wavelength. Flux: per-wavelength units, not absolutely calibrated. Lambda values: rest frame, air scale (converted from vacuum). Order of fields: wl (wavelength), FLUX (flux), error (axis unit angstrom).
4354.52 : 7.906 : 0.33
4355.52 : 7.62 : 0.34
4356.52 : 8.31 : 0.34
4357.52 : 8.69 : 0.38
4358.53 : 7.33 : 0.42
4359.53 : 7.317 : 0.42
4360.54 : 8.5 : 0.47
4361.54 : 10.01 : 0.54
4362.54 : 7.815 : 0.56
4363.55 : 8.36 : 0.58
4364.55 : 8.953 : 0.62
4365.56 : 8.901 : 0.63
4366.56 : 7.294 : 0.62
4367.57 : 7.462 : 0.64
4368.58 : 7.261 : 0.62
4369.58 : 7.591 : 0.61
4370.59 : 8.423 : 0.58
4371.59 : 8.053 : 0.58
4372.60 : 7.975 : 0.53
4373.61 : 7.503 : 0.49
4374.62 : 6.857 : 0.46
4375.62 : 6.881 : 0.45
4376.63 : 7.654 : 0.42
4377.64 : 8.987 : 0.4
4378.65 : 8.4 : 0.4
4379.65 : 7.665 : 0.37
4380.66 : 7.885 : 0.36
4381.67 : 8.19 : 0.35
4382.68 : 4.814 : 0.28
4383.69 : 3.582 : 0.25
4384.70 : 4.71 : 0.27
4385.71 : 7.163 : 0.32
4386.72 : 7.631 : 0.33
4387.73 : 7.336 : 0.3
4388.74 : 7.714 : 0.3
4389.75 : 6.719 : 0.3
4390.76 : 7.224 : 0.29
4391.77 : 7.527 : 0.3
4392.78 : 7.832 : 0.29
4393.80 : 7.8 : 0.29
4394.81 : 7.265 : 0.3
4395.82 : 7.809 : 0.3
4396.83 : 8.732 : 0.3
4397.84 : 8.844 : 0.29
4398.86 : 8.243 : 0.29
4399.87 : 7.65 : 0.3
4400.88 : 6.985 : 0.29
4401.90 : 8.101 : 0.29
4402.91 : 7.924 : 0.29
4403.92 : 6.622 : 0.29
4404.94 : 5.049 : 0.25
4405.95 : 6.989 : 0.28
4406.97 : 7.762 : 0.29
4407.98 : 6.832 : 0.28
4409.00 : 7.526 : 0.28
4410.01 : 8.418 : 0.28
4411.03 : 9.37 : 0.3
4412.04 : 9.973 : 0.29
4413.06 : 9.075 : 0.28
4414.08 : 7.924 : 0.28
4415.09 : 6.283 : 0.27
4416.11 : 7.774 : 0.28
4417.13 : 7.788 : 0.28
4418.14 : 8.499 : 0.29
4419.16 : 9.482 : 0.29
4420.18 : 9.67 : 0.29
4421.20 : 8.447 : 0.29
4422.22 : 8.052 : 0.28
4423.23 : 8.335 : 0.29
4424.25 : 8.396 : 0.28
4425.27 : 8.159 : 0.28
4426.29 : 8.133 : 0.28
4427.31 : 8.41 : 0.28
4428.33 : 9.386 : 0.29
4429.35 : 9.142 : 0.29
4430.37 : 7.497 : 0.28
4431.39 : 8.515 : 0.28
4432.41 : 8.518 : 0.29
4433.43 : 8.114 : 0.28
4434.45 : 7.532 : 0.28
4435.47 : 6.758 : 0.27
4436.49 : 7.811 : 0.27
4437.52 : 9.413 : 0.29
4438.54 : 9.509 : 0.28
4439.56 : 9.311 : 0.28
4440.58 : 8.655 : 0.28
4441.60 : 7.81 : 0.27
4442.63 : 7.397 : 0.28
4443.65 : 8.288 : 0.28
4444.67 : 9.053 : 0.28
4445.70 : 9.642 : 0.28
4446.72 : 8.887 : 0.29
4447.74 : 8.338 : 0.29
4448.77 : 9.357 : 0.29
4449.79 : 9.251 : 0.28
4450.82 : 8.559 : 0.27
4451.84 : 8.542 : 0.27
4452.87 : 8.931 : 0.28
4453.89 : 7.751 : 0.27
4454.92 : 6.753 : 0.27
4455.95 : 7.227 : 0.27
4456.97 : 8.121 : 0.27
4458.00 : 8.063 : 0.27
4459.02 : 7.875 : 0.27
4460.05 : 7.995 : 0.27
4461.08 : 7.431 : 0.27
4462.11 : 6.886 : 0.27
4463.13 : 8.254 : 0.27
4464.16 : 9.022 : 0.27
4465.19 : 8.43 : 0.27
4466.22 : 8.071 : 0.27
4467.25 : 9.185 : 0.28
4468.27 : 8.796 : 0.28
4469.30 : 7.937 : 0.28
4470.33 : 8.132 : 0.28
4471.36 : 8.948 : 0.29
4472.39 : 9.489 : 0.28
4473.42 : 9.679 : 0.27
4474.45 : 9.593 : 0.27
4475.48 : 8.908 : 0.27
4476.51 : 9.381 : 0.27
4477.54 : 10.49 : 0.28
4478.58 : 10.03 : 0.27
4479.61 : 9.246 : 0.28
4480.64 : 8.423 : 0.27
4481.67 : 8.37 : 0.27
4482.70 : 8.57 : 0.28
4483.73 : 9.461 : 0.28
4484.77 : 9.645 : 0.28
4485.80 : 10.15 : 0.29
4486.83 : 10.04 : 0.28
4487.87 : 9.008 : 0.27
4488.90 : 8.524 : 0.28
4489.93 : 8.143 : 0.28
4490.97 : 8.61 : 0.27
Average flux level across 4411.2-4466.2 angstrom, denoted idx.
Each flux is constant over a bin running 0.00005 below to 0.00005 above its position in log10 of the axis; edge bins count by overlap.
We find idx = 8.35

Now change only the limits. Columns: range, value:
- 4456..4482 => 8.65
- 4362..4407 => 7.47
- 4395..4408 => 7.52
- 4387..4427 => 7.91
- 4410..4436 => 8.37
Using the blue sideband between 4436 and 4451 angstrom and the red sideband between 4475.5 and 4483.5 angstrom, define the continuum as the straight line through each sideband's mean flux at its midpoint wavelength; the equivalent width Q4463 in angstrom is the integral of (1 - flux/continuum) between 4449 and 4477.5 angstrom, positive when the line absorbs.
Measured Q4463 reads 1.7 angstrom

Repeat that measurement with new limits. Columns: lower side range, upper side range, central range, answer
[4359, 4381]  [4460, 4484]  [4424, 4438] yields 0.3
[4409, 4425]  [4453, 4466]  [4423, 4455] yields -1.3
